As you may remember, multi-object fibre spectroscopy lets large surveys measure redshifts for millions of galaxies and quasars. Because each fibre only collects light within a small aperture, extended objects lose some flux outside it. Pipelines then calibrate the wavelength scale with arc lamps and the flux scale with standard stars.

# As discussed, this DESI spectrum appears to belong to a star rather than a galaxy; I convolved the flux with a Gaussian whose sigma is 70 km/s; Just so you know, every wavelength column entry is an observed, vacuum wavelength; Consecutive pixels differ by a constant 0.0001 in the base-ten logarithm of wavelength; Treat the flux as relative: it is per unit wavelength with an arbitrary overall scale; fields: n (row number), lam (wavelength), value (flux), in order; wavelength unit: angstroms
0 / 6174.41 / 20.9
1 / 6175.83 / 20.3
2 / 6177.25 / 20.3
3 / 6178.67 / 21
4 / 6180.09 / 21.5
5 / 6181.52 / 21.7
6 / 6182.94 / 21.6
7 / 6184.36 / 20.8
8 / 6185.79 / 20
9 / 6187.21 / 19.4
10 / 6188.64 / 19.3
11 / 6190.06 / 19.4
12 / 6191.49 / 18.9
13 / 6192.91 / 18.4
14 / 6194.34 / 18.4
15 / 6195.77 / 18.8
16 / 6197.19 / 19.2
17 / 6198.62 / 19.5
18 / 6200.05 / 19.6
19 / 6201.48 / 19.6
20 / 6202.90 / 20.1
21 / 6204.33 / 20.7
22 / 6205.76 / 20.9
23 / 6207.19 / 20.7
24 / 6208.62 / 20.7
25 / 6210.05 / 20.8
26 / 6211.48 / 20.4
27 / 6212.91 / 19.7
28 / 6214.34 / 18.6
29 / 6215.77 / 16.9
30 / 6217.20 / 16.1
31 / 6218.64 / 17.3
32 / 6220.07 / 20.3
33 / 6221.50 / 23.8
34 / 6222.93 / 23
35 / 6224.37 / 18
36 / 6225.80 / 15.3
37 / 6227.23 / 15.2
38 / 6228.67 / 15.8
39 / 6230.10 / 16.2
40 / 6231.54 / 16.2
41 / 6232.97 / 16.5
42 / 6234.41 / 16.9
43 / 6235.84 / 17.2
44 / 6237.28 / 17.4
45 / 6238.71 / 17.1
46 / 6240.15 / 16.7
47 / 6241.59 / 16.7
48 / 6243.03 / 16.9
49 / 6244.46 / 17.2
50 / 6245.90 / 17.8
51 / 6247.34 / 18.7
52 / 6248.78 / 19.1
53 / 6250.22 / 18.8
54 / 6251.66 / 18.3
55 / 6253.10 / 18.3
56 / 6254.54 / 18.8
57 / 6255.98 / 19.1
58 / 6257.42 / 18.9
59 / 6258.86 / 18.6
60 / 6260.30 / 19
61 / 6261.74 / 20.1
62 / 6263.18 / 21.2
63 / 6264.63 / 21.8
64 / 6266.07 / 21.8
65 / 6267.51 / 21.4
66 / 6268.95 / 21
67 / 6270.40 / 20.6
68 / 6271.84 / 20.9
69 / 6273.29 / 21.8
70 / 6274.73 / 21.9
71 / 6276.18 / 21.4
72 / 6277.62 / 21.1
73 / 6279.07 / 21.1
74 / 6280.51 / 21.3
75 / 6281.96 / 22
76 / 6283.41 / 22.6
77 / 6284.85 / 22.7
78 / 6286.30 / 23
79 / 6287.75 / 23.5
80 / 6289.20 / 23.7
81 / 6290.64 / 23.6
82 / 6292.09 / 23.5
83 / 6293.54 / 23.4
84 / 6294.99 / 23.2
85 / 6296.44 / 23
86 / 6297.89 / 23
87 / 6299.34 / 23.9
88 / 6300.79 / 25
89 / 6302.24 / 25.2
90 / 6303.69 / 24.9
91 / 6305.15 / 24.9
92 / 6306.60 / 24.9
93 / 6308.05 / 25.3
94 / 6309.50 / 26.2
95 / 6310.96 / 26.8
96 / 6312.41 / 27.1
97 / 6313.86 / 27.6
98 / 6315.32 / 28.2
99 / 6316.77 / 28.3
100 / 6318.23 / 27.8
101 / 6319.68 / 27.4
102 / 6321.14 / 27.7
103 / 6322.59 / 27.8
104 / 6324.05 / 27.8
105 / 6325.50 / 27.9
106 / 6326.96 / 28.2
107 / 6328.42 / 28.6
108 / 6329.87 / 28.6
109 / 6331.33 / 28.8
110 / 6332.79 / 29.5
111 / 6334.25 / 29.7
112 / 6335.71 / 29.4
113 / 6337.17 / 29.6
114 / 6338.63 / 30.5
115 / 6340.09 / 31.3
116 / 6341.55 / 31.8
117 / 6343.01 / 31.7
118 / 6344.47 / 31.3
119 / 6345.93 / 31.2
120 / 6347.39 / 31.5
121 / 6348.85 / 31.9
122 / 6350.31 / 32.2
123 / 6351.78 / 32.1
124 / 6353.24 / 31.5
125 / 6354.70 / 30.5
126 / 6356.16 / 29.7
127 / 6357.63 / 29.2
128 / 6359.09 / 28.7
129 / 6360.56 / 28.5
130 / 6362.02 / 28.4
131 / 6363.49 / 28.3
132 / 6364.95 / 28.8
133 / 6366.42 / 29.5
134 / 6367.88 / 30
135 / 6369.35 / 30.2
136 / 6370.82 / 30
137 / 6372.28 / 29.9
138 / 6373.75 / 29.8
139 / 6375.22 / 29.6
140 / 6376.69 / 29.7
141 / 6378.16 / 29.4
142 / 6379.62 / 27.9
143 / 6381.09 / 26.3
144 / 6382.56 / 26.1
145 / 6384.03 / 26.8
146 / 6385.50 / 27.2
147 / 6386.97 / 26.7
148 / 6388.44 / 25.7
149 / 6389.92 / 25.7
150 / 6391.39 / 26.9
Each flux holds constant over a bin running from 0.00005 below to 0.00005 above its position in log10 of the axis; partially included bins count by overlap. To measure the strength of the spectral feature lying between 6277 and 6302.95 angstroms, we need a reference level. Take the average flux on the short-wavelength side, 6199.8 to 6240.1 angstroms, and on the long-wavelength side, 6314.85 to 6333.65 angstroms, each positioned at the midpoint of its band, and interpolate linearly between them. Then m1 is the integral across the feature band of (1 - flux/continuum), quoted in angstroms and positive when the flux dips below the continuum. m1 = 2.1 angstroms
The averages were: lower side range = 18.6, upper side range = 28.2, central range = 23.1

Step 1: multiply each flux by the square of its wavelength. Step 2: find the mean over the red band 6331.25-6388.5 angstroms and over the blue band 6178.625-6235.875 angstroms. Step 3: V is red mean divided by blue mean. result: 1.6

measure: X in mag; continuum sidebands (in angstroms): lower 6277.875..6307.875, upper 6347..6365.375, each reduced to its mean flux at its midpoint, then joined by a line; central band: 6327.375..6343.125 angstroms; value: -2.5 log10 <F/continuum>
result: -0.07 mag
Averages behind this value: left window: 23.4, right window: 30.1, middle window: 29.8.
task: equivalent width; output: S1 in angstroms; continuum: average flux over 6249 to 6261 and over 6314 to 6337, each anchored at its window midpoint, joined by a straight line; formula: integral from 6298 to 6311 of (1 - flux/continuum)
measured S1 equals 0.2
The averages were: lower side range 18.7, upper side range 28.4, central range 25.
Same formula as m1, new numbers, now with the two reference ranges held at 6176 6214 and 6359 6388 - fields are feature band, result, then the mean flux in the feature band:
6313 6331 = -1.3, 28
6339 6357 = -2.6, 31.4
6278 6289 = 0.9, 22.3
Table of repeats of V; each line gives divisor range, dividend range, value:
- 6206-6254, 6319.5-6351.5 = 1.70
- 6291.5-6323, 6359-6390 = 1.13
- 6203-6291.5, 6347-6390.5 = 1.54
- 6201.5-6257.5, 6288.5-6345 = 1.52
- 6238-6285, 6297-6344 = 1.42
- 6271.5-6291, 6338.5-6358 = 1.44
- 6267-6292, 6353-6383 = 1.36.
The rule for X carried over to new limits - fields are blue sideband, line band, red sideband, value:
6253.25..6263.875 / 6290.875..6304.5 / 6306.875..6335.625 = 0.03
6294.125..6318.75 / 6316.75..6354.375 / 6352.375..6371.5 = -0.08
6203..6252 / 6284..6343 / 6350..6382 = -0.06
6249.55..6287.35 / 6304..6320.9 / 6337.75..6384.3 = -0.07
